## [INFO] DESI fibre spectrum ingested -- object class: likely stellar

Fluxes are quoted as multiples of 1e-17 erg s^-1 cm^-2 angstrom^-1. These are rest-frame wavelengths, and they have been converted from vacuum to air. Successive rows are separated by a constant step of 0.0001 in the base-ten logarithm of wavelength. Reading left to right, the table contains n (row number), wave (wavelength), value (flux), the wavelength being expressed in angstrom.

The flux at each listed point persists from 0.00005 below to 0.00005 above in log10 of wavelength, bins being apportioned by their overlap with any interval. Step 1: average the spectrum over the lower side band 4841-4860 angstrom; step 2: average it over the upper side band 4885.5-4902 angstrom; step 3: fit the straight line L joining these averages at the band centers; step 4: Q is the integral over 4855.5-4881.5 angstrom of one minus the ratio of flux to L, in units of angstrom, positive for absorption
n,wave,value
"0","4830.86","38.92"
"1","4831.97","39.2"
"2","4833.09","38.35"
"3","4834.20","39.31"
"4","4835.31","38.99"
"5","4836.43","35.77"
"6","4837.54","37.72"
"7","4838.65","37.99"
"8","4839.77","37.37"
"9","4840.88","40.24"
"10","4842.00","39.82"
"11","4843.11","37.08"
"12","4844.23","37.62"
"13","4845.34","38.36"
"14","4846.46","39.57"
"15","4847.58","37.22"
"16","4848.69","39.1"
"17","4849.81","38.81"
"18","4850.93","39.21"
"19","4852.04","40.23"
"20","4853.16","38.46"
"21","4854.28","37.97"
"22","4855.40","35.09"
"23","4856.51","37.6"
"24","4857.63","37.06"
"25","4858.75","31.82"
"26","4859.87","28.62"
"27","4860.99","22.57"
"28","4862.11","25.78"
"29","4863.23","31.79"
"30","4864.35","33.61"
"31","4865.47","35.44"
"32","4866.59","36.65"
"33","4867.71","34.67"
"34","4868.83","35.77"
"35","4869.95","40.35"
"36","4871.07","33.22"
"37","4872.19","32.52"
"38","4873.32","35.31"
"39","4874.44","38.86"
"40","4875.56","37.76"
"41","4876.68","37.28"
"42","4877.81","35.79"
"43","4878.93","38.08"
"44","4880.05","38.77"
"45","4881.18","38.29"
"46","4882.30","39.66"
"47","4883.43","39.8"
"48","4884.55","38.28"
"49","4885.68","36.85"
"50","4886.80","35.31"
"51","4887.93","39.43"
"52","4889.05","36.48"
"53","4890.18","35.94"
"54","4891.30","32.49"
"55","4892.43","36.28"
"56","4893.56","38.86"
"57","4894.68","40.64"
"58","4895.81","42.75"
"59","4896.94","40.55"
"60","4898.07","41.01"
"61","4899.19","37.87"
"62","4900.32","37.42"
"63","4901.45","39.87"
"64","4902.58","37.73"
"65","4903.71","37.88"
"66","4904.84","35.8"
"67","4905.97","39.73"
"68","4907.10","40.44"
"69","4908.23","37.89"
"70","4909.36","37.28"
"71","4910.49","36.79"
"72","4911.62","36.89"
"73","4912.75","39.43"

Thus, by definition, 2.2 angstrom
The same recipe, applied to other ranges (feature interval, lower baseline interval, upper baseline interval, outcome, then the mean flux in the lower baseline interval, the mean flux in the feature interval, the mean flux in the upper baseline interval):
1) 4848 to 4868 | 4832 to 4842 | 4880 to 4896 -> 1.80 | 38.3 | 34.7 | 37.8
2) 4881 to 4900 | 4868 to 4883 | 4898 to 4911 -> -0.31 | 37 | 38.3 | 38.2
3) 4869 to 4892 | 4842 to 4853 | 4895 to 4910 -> 1.08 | 38.6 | 37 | 38.9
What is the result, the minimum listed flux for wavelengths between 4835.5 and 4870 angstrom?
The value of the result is 22.57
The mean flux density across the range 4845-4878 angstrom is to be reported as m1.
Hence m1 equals 35.5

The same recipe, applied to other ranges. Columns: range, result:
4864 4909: 37.6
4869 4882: 37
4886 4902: 38.2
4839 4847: 38.5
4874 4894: 37.4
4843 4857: 38.2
